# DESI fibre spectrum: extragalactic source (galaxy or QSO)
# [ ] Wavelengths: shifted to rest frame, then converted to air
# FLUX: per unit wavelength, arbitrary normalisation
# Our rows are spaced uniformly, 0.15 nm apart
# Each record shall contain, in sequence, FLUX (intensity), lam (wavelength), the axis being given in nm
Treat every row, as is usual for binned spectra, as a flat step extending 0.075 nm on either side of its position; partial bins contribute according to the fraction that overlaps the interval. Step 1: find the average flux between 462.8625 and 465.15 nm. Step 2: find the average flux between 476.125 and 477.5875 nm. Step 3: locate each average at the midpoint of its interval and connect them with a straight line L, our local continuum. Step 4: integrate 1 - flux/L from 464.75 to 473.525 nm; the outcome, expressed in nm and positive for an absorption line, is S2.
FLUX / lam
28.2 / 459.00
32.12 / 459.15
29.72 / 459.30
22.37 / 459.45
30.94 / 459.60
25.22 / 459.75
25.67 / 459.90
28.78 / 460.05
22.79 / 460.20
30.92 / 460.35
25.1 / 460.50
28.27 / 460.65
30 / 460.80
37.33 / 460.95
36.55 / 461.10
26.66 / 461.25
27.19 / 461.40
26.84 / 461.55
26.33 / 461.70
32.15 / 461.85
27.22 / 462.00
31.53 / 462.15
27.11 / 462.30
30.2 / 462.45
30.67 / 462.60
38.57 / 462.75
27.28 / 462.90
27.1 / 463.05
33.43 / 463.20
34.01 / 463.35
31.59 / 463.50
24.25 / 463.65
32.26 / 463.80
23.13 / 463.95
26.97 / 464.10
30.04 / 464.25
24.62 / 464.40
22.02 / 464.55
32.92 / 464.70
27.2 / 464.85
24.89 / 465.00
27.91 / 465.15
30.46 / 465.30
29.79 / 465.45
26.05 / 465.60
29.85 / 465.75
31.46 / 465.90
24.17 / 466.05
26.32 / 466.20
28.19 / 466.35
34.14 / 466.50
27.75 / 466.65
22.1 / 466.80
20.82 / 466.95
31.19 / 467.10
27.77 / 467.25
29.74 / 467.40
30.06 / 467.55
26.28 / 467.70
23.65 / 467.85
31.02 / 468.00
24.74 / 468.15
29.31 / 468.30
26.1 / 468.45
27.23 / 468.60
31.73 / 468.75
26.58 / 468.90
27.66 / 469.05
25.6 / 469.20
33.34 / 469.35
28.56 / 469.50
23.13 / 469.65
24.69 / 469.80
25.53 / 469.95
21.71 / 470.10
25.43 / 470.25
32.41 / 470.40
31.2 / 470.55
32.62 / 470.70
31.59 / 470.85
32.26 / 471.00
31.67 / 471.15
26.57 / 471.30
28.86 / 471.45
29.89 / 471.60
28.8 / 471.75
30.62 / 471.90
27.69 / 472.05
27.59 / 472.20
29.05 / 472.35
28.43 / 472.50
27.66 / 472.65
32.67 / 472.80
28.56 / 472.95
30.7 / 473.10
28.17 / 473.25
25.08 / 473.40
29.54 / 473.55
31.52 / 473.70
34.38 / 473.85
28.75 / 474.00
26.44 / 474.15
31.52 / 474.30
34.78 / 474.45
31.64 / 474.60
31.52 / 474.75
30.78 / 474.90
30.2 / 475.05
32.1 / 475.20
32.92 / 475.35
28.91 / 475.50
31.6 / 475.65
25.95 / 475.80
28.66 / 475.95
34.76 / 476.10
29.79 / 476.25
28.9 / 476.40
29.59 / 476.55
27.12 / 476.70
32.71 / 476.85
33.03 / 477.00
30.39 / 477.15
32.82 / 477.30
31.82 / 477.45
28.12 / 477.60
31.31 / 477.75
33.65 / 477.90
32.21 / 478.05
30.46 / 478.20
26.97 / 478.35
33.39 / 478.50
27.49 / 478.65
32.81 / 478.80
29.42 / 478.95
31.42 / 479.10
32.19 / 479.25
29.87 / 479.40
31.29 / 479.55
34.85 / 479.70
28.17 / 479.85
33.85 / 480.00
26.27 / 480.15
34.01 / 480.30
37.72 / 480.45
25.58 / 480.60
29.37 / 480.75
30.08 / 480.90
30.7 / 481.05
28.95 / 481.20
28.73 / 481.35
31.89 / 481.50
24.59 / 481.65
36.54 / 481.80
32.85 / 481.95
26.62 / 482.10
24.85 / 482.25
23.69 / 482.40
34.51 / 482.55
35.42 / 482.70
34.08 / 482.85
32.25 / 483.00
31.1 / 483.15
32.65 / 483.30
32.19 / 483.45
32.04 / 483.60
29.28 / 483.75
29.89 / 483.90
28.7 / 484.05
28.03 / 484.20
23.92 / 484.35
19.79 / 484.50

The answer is 0.29 nm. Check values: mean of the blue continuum 28.1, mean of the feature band 28.2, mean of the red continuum 30.7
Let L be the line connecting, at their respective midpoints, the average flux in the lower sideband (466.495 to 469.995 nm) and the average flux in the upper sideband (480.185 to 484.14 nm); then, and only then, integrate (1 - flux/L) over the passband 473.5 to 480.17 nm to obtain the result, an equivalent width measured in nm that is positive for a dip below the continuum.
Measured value -0.33 nm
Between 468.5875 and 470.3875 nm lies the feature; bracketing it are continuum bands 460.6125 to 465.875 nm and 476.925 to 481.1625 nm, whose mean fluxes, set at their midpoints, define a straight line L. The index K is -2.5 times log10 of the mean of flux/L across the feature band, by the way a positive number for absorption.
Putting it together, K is 0.11 mag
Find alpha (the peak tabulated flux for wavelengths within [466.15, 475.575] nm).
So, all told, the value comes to 34.78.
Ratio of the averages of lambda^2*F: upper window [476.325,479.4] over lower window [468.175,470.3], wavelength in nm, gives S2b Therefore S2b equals 1.19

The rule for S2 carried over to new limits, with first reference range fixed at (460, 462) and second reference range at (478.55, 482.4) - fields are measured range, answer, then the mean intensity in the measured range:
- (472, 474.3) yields 0.051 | 29.2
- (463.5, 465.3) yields 0.124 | 27.3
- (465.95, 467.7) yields 0.117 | 27.5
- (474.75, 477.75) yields -0.055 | 30.6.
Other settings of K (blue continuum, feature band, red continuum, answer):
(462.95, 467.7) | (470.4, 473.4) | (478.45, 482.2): -0.02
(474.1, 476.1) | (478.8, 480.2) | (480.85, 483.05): -0.02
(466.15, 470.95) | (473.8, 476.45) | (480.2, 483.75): -0.05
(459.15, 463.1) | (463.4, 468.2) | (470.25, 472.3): 0.07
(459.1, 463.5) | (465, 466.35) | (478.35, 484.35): 0.06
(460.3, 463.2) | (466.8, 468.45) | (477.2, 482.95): 0.12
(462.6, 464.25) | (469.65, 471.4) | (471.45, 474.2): 0.03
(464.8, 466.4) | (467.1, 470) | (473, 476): 0.04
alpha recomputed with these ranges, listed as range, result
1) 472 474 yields 34.38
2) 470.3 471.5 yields 32.62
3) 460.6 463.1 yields 38.57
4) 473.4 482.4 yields 37.72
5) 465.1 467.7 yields 34.14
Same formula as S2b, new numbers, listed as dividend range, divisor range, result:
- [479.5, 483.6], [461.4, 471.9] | 1.16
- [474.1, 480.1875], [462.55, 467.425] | 1.14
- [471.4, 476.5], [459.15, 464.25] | 1.08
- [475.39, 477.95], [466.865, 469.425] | 1.14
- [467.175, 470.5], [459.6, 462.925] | 0.97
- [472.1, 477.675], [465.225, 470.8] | 1.12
